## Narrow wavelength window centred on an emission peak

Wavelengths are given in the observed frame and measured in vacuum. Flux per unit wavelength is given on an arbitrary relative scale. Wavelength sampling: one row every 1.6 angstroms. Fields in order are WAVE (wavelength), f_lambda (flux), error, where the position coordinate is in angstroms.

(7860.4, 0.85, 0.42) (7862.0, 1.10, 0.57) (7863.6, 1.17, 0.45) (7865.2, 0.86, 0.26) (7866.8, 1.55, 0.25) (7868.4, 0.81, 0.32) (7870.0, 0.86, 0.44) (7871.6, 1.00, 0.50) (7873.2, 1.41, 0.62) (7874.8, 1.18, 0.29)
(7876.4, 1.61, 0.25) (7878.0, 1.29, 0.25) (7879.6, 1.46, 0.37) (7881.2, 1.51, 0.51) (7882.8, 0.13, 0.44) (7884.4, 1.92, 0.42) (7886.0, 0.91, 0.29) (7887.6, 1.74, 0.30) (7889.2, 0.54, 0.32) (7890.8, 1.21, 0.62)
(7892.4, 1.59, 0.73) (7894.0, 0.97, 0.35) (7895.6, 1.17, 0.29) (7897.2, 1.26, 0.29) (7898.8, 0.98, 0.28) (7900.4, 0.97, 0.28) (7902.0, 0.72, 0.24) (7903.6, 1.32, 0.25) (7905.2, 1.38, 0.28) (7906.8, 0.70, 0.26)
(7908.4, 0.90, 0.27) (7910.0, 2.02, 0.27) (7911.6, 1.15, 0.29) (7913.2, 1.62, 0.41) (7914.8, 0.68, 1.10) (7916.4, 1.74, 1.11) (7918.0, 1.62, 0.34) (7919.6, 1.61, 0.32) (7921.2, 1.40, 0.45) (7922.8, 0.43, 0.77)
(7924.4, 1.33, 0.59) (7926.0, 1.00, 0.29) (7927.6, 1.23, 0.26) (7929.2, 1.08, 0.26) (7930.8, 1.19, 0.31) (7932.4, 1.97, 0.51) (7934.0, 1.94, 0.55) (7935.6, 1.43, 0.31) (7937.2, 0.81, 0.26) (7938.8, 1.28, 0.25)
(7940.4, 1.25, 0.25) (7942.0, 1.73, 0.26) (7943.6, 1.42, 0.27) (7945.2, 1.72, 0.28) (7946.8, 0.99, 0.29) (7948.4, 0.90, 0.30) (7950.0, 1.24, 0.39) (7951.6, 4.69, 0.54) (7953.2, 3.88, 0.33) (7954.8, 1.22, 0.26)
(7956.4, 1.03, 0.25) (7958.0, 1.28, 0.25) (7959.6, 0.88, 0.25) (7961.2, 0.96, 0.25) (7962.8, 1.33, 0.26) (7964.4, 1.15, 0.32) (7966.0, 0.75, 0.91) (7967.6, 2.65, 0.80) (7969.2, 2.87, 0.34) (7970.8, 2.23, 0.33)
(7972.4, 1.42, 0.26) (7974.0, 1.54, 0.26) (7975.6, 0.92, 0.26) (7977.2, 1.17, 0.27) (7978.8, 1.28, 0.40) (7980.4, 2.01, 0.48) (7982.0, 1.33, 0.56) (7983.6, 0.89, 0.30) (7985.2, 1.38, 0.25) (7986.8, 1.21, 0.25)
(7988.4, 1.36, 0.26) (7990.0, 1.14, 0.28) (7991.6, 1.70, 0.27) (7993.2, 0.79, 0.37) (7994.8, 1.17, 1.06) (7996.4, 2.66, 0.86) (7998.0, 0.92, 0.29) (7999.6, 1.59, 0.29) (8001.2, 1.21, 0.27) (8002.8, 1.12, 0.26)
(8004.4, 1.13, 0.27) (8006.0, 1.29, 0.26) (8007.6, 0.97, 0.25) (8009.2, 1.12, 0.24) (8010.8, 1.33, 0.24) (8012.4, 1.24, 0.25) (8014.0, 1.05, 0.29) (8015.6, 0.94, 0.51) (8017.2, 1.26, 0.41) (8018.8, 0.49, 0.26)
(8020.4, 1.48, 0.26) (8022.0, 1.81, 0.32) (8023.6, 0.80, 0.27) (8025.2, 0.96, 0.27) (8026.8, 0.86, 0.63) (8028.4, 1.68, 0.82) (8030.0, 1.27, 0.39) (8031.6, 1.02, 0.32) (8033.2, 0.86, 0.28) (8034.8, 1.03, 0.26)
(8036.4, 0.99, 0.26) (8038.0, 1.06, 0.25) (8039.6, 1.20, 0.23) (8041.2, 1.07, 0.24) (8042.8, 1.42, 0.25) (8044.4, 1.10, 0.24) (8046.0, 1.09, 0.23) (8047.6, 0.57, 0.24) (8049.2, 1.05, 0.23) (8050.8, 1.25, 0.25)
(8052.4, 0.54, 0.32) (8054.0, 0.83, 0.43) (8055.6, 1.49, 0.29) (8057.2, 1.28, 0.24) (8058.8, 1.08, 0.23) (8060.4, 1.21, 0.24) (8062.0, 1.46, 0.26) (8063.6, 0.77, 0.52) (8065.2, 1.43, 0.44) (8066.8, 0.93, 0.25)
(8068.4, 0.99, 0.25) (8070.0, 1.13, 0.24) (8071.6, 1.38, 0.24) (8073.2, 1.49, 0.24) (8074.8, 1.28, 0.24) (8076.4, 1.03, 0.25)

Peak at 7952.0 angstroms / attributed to [S II]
